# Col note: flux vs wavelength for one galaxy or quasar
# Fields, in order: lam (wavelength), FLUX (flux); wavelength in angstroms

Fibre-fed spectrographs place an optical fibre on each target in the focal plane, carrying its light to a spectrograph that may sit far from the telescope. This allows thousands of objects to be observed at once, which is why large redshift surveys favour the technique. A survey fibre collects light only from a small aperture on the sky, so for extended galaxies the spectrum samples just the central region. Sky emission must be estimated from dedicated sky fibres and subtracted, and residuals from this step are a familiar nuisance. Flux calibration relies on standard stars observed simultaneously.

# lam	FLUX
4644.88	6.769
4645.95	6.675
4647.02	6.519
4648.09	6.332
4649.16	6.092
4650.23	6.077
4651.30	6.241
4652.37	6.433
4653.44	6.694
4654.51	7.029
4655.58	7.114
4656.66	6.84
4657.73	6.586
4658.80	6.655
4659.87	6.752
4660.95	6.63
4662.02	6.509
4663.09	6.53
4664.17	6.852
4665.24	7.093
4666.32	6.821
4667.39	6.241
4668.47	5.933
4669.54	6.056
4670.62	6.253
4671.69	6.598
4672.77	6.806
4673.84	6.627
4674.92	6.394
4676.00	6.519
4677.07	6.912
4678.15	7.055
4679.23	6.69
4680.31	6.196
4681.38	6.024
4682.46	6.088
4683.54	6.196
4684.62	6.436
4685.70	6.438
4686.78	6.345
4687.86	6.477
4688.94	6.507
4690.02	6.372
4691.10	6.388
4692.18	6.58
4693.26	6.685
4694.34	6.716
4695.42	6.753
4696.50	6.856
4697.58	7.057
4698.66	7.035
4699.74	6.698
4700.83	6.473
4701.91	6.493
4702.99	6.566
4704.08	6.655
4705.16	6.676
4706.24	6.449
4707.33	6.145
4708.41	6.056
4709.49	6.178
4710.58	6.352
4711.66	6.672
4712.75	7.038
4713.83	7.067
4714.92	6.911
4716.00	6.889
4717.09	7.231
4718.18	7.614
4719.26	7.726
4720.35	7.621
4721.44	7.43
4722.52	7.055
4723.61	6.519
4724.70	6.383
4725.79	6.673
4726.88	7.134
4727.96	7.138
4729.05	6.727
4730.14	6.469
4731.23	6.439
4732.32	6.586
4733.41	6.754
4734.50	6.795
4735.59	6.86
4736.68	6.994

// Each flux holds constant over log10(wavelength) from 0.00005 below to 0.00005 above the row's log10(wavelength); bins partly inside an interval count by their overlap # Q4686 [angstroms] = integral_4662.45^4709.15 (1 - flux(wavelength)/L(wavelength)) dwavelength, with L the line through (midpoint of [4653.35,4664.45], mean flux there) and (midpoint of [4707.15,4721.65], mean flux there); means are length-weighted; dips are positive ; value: 2.1 angstroms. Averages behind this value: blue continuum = 6.74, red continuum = 6.93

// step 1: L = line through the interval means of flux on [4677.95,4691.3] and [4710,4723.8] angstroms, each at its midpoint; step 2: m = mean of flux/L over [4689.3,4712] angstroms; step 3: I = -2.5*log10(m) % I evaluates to 0.03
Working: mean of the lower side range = 6.38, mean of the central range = 6.57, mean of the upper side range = 7.1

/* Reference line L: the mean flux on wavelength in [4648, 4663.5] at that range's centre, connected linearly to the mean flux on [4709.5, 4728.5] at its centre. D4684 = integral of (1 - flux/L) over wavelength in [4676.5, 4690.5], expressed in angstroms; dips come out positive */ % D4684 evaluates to 0.7 angstroms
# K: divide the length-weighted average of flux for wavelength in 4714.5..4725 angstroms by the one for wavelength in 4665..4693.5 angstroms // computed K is 1.11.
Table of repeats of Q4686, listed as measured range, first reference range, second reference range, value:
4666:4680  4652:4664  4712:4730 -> 0.6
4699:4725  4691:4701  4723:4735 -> -0.3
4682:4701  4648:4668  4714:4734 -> 0.6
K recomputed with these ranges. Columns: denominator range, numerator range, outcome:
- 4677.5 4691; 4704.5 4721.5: 1.07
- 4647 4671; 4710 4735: 1.06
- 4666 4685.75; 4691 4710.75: 1.02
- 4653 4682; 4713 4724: 1.09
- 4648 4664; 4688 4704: 1.01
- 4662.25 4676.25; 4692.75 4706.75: 1.03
